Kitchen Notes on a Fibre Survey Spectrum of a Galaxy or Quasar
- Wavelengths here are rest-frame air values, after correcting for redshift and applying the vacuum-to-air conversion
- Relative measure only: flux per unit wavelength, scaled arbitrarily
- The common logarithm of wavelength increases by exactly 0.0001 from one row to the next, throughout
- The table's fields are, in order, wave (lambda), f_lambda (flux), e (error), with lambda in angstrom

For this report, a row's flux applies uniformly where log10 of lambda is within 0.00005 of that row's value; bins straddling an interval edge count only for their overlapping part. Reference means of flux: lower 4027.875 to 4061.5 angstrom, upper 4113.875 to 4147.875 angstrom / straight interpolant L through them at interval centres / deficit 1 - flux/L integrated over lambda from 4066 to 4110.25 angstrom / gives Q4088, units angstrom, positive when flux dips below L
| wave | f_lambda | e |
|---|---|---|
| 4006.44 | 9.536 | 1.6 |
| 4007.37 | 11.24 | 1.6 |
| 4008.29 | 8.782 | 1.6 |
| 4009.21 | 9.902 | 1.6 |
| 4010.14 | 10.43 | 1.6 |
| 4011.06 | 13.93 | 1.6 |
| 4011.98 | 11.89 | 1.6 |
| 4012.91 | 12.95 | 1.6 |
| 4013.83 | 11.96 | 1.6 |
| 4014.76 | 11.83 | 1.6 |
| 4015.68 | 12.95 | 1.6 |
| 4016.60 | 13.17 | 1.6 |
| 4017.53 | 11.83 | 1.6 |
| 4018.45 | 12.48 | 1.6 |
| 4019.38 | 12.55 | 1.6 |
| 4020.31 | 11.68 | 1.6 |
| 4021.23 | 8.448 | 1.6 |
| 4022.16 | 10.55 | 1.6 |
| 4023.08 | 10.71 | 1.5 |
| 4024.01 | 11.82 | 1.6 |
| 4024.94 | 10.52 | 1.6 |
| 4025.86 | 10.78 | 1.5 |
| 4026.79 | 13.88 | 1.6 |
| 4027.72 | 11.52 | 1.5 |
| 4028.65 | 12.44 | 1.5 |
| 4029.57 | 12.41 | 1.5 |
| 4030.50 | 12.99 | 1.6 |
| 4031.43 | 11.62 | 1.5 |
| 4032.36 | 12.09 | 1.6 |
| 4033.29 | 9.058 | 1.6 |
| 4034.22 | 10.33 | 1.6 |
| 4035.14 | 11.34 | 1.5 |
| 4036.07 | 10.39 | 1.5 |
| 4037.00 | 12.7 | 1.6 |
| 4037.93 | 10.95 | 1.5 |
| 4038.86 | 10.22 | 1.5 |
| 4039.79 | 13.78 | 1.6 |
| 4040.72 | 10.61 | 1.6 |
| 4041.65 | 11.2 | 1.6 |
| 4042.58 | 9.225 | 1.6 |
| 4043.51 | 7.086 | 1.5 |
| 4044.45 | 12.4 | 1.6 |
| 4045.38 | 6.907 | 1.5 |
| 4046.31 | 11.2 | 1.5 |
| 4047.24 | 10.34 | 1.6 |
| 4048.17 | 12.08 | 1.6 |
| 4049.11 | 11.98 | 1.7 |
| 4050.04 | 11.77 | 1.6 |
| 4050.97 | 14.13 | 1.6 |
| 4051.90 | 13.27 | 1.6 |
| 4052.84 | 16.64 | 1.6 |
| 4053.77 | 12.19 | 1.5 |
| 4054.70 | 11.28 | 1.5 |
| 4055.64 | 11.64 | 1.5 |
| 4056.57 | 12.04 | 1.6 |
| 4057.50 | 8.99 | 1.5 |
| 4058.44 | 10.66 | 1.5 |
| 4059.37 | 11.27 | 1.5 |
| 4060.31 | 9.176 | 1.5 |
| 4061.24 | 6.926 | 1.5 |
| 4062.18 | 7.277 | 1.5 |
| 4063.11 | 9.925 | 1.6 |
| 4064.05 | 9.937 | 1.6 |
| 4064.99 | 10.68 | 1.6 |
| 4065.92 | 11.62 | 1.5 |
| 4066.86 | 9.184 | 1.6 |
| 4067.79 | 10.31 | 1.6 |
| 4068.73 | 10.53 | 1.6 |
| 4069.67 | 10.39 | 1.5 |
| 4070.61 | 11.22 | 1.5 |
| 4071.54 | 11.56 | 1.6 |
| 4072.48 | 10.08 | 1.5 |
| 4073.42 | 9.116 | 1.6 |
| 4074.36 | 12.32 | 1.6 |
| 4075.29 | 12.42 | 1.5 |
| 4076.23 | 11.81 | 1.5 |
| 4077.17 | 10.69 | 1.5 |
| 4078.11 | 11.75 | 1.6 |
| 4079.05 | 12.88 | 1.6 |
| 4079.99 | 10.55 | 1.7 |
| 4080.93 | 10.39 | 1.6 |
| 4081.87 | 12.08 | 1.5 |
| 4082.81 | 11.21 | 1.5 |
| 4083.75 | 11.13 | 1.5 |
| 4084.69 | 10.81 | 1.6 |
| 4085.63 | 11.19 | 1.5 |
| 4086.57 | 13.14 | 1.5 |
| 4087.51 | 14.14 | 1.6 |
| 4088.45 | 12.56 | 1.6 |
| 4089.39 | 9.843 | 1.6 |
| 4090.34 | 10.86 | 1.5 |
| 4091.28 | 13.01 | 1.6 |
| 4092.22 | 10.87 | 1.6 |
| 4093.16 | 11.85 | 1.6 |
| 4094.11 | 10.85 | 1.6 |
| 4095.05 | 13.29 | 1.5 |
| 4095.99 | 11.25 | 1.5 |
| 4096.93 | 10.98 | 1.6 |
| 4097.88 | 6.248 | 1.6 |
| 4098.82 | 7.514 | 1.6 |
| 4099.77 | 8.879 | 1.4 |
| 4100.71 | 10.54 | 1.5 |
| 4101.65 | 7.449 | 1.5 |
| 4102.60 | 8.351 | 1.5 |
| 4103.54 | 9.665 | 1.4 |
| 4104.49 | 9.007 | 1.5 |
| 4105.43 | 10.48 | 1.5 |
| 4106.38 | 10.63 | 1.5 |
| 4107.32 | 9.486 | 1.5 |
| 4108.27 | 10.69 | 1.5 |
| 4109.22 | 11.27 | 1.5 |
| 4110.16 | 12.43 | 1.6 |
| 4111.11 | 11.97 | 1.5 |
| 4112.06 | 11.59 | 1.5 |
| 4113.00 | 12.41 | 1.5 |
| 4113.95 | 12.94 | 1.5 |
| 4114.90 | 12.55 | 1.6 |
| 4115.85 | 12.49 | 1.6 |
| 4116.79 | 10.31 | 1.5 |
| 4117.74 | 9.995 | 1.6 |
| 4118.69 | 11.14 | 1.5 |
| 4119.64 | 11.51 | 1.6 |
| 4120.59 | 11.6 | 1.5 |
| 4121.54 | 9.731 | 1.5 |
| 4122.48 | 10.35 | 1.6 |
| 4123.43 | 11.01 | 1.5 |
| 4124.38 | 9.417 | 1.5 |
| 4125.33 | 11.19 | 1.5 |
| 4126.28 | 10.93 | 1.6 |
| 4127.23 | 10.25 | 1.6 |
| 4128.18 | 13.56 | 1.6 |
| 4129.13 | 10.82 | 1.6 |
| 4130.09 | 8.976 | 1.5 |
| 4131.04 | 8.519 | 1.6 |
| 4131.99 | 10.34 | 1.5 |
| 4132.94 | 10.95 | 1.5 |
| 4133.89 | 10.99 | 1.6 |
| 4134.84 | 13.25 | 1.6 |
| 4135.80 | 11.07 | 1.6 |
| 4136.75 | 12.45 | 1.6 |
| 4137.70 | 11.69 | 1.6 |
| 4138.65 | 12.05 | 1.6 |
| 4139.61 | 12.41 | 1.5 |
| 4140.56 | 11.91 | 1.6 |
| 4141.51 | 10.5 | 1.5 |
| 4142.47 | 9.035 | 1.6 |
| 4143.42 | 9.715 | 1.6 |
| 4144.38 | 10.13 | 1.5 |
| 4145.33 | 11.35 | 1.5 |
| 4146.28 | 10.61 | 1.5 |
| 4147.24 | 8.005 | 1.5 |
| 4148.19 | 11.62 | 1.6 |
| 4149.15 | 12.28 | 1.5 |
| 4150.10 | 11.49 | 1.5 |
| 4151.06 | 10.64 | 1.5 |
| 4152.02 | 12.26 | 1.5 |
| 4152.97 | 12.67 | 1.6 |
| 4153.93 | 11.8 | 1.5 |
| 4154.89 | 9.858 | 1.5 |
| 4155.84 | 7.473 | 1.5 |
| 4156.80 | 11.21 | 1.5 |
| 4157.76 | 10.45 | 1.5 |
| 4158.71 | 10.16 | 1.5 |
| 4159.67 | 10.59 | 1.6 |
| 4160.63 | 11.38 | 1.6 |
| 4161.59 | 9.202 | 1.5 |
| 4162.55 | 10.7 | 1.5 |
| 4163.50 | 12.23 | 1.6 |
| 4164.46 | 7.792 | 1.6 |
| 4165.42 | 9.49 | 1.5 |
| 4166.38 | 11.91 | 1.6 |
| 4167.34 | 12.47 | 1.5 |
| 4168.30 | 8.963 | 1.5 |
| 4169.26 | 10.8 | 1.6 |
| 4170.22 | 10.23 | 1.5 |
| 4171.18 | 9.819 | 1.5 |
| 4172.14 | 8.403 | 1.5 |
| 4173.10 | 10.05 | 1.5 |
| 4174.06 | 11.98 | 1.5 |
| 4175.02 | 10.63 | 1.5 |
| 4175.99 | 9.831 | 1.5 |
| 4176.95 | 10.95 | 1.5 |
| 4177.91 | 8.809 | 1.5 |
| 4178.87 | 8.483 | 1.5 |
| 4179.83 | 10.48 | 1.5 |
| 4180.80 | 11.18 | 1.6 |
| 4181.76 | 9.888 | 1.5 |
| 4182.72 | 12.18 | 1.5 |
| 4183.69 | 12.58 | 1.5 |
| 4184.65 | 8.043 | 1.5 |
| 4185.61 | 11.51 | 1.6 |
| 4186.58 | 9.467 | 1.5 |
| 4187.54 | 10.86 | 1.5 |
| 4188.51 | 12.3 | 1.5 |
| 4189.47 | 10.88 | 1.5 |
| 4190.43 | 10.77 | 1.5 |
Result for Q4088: 1.2 angstrom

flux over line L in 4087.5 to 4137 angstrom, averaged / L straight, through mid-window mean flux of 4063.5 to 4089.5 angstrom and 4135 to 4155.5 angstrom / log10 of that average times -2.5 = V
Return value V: 0.04 mag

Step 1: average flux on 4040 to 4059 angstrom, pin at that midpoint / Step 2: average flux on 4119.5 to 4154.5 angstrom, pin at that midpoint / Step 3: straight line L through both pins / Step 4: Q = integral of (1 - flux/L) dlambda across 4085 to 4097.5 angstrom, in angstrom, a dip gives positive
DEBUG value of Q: -0.69 angstrom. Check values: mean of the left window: 11.3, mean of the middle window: 11.8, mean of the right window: 11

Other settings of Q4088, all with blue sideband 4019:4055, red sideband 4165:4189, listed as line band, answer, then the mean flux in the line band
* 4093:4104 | 1.3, 9.68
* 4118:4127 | 0.1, 10.7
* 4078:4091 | -0.6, 11.6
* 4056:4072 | 1.6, 10.1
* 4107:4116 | -0.7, 11.8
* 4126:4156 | -0.7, 11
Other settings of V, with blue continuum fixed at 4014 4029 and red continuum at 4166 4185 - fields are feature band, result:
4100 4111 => 0.10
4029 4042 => 0.01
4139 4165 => -0.01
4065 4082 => 0.02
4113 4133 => -0.01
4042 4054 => 0.00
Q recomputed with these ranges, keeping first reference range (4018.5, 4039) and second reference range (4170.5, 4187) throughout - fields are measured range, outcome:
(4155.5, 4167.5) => 0.01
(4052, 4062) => 0.09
